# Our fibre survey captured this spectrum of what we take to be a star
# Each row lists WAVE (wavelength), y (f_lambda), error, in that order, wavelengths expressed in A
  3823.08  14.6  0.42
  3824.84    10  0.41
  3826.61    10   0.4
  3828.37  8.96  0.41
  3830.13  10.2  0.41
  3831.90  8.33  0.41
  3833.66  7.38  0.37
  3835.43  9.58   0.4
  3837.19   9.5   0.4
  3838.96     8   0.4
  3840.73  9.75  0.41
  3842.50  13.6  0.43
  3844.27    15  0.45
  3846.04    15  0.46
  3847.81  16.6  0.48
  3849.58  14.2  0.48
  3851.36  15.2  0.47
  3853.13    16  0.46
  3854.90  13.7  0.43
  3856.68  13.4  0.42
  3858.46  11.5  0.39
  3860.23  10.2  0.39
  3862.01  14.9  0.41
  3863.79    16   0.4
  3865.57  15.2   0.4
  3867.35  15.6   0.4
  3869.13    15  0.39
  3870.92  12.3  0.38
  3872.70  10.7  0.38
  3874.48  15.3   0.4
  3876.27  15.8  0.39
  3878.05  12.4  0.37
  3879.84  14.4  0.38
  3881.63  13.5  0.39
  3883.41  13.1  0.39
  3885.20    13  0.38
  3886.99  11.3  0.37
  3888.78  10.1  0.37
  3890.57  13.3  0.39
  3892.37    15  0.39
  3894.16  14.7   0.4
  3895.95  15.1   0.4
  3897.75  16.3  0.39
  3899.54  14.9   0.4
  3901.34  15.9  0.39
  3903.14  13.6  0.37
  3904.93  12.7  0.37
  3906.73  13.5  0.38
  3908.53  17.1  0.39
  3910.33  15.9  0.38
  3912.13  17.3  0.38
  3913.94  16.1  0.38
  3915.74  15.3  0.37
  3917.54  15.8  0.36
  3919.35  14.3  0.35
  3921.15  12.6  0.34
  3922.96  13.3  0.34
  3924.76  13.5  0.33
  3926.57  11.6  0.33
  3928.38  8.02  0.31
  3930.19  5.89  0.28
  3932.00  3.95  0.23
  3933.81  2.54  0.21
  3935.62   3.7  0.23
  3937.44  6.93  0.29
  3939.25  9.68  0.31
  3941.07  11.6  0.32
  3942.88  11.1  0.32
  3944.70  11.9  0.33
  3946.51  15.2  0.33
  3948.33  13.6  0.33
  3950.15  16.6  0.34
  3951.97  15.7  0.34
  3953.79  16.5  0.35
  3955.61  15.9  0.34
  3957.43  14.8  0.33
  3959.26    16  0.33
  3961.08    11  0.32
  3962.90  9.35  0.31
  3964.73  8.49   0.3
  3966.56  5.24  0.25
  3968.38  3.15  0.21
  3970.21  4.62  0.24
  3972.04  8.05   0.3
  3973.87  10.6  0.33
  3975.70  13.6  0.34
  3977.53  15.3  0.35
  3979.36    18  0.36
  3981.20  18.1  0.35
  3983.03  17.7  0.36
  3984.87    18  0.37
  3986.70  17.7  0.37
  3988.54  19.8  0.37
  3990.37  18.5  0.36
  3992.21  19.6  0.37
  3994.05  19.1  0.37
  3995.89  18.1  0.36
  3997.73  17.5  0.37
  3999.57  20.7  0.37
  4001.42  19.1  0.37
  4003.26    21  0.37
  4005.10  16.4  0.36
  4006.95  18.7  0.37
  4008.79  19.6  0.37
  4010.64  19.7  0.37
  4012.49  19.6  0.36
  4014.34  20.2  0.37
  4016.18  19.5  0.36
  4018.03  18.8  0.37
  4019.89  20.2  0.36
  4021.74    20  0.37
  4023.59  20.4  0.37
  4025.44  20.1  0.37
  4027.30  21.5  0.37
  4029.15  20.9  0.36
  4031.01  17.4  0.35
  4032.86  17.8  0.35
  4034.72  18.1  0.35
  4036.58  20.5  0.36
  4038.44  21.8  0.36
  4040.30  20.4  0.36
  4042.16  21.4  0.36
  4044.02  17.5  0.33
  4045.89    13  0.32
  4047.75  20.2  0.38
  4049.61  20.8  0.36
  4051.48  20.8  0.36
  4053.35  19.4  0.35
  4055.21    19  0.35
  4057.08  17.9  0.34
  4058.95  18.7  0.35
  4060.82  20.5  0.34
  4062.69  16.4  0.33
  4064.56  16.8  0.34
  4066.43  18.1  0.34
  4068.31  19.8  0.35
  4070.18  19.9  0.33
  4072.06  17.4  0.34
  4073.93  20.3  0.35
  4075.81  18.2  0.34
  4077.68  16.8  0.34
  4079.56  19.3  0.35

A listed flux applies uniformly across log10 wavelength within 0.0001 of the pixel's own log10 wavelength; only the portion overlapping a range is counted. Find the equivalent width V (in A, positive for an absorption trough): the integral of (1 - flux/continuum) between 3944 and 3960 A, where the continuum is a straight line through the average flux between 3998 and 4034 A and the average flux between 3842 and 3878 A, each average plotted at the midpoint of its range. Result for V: 2.0 A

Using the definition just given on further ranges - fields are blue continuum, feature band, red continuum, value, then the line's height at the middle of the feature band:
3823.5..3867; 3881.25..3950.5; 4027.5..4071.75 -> 9.47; 14.6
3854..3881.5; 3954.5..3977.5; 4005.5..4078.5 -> 8.84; 16.8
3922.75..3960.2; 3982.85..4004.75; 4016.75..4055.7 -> -4.20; 15.8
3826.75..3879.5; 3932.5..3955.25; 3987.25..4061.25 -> 7.08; 16.2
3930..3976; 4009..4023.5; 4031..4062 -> -3.10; 16.3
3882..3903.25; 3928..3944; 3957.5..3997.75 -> 7.85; 13.9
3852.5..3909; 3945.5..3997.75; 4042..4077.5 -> 6.58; 16.3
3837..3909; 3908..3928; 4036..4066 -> 0.63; 15.1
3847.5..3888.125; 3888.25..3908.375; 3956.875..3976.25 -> -3.00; 12.4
